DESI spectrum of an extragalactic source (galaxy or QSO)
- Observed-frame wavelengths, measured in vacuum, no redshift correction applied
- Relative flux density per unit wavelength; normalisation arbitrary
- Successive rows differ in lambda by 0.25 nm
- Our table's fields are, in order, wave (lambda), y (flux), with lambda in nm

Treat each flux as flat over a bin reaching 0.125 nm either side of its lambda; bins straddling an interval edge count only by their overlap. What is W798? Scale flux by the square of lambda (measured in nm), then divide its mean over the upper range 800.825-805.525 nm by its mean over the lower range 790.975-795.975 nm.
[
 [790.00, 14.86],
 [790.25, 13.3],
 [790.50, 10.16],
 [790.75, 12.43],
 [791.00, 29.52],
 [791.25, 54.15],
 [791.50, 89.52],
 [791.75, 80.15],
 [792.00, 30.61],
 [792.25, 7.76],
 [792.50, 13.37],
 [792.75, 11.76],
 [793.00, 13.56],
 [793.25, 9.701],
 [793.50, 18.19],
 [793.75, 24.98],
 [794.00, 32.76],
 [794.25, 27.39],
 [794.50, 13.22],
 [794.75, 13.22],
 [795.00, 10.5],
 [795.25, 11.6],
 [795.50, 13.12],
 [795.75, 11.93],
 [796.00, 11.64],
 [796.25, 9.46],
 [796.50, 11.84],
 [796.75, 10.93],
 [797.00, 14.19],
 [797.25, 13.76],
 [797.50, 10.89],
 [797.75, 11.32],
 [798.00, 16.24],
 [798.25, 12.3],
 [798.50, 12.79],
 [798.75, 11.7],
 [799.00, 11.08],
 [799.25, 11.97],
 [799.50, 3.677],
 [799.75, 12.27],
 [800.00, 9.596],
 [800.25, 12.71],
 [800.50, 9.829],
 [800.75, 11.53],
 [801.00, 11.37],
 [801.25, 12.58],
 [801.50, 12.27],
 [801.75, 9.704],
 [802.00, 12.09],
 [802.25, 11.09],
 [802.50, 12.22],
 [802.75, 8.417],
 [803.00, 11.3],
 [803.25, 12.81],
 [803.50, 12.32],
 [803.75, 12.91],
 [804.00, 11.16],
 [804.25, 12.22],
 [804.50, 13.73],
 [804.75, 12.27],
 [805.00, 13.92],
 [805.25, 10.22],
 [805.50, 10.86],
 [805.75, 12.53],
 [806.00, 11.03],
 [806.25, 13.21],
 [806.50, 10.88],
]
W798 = 0.47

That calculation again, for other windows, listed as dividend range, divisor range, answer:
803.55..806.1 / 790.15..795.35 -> 0.49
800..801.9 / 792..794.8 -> 0.65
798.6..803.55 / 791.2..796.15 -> 0.46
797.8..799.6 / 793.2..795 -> 0.59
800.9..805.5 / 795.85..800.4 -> 1.03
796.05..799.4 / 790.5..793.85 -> 0.41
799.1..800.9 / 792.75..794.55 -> 0.53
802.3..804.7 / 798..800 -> 1.08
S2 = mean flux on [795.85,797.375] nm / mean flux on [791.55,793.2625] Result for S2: 0.4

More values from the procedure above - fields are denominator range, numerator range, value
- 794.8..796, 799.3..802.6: 0.92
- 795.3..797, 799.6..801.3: 0.96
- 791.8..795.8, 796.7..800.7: 0.65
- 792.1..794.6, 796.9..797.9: 0.72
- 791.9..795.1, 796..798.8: 0.71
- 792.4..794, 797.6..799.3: 0.75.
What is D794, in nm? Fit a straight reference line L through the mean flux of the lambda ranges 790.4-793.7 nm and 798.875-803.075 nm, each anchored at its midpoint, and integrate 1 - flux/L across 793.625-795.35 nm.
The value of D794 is 0.38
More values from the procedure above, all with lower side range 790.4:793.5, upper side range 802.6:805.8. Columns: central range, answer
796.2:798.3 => 0.91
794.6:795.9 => 0.67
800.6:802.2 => 0.44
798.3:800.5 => 0.95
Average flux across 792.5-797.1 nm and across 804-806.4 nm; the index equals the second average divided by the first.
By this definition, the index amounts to 0.8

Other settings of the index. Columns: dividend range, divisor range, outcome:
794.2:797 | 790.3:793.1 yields 0.40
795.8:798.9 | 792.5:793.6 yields 0.93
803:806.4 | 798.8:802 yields 1.13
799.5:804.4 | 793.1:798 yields 0.76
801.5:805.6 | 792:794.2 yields 0.66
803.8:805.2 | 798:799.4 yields 1.03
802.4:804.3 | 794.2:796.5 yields 0.89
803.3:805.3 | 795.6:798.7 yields 1.01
